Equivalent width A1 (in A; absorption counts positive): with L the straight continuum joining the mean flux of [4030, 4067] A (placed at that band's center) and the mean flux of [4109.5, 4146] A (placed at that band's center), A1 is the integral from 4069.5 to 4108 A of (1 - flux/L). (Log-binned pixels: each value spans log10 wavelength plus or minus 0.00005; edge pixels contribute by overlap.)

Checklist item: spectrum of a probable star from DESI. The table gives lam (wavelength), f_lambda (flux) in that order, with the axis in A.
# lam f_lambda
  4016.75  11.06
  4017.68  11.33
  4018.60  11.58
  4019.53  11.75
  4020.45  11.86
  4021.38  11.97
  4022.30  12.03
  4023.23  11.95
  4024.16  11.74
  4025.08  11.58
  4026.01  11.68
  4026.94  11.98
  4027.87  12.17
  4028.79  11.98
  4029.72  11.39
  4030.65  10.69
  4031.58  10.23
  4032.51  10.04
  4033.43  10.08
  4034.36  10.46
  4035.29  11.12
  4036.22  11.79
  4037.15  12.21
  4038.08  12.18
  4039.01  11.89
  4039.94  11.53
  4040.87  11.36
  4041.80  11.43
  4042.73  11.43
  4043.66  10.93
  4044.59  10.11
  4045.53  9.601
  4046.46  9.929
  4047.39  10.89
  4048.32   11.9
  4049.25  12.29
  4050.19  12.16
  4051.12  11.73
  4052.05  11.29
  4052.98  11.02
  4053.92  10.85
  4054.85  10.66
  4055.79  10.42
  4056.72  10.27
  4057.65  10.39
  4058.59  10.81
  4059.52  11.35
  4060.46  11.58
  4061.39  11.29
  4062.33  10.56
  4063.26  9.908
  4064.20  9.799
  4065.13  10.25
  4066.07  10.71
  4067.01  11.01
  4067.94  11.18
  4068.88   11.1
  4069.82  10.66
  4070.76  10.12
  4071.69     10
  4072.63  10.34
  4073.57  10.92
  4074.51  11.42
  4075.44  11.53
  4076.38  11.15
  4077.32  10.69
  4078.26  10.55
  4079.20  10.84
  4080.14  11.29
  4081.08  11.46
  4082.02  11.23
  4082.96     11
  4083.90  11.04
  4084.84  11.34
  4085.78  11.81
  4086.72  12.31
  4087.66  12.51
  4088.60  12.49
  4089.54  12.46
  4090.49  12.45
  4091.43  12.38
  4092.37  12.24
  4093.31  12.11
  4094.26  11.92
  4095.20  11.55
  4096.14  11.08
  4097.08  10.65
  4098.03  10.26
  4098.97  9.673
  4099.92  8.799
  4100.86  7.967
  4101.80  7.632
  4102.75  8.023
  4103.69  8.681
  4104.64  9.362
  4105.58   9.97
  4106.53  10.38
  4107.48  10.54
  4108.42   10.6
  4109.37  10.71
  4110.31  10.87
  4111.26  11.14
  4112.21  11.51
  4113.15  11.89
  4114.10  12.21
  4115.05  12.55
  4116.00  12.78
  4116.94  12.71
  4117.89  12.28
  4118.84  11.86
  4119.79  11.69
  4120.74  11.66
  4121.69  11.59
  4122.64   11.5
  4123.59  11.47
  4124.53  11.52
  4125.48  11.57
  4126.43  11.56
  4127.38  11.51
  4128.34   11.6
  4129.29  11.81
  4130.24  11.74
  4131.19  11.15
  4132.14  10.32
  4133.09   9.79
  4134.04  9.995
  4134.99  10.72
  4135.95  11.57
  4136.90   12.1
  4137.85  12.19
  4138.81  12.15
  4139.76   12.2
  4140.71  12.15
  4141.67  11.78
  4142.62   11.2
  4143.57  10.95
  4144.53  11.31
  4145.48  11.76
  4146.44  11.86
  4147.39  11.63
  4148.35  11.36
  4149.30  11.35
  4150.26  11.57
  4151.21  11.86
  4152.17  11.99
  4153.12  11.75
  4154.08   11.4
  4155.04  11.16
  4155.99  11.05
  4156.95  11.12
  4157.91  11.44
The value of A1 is 1.60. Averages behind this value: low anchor 11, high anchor 11.6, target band 10.8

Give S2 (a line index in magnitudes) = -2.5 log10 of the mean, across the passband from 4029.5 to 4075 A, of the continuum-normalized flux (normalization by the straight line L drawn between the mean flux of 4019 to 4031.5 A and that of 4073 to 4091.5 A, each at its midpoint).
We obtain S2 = 0.07 mag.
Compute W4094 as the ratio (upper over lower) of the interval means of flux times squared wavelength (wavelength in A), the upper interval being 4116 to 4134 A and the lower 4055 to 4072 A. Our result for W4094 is 1.12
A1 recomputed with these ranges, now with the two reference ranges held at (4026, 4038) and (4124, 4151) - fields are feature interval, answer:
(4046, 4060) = 0.3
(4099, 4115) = 1.8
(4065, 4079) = 0.6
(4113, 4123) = -0.6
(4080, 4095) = -0.7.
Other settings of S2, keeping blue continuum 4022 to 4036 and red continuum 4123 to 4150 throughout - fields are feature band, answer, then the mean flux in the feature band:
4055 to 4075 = 0.06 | 10.7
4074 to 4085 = 0.02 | 11.1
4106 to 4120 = -0.02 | 11.6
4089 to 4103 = 0.07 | 10.7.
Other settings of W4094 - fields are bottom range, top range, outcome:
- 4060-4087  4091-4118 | 1.00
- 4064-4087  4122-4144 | 1.07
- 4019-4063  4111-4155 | 1.08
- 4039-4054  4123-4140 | 1.06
